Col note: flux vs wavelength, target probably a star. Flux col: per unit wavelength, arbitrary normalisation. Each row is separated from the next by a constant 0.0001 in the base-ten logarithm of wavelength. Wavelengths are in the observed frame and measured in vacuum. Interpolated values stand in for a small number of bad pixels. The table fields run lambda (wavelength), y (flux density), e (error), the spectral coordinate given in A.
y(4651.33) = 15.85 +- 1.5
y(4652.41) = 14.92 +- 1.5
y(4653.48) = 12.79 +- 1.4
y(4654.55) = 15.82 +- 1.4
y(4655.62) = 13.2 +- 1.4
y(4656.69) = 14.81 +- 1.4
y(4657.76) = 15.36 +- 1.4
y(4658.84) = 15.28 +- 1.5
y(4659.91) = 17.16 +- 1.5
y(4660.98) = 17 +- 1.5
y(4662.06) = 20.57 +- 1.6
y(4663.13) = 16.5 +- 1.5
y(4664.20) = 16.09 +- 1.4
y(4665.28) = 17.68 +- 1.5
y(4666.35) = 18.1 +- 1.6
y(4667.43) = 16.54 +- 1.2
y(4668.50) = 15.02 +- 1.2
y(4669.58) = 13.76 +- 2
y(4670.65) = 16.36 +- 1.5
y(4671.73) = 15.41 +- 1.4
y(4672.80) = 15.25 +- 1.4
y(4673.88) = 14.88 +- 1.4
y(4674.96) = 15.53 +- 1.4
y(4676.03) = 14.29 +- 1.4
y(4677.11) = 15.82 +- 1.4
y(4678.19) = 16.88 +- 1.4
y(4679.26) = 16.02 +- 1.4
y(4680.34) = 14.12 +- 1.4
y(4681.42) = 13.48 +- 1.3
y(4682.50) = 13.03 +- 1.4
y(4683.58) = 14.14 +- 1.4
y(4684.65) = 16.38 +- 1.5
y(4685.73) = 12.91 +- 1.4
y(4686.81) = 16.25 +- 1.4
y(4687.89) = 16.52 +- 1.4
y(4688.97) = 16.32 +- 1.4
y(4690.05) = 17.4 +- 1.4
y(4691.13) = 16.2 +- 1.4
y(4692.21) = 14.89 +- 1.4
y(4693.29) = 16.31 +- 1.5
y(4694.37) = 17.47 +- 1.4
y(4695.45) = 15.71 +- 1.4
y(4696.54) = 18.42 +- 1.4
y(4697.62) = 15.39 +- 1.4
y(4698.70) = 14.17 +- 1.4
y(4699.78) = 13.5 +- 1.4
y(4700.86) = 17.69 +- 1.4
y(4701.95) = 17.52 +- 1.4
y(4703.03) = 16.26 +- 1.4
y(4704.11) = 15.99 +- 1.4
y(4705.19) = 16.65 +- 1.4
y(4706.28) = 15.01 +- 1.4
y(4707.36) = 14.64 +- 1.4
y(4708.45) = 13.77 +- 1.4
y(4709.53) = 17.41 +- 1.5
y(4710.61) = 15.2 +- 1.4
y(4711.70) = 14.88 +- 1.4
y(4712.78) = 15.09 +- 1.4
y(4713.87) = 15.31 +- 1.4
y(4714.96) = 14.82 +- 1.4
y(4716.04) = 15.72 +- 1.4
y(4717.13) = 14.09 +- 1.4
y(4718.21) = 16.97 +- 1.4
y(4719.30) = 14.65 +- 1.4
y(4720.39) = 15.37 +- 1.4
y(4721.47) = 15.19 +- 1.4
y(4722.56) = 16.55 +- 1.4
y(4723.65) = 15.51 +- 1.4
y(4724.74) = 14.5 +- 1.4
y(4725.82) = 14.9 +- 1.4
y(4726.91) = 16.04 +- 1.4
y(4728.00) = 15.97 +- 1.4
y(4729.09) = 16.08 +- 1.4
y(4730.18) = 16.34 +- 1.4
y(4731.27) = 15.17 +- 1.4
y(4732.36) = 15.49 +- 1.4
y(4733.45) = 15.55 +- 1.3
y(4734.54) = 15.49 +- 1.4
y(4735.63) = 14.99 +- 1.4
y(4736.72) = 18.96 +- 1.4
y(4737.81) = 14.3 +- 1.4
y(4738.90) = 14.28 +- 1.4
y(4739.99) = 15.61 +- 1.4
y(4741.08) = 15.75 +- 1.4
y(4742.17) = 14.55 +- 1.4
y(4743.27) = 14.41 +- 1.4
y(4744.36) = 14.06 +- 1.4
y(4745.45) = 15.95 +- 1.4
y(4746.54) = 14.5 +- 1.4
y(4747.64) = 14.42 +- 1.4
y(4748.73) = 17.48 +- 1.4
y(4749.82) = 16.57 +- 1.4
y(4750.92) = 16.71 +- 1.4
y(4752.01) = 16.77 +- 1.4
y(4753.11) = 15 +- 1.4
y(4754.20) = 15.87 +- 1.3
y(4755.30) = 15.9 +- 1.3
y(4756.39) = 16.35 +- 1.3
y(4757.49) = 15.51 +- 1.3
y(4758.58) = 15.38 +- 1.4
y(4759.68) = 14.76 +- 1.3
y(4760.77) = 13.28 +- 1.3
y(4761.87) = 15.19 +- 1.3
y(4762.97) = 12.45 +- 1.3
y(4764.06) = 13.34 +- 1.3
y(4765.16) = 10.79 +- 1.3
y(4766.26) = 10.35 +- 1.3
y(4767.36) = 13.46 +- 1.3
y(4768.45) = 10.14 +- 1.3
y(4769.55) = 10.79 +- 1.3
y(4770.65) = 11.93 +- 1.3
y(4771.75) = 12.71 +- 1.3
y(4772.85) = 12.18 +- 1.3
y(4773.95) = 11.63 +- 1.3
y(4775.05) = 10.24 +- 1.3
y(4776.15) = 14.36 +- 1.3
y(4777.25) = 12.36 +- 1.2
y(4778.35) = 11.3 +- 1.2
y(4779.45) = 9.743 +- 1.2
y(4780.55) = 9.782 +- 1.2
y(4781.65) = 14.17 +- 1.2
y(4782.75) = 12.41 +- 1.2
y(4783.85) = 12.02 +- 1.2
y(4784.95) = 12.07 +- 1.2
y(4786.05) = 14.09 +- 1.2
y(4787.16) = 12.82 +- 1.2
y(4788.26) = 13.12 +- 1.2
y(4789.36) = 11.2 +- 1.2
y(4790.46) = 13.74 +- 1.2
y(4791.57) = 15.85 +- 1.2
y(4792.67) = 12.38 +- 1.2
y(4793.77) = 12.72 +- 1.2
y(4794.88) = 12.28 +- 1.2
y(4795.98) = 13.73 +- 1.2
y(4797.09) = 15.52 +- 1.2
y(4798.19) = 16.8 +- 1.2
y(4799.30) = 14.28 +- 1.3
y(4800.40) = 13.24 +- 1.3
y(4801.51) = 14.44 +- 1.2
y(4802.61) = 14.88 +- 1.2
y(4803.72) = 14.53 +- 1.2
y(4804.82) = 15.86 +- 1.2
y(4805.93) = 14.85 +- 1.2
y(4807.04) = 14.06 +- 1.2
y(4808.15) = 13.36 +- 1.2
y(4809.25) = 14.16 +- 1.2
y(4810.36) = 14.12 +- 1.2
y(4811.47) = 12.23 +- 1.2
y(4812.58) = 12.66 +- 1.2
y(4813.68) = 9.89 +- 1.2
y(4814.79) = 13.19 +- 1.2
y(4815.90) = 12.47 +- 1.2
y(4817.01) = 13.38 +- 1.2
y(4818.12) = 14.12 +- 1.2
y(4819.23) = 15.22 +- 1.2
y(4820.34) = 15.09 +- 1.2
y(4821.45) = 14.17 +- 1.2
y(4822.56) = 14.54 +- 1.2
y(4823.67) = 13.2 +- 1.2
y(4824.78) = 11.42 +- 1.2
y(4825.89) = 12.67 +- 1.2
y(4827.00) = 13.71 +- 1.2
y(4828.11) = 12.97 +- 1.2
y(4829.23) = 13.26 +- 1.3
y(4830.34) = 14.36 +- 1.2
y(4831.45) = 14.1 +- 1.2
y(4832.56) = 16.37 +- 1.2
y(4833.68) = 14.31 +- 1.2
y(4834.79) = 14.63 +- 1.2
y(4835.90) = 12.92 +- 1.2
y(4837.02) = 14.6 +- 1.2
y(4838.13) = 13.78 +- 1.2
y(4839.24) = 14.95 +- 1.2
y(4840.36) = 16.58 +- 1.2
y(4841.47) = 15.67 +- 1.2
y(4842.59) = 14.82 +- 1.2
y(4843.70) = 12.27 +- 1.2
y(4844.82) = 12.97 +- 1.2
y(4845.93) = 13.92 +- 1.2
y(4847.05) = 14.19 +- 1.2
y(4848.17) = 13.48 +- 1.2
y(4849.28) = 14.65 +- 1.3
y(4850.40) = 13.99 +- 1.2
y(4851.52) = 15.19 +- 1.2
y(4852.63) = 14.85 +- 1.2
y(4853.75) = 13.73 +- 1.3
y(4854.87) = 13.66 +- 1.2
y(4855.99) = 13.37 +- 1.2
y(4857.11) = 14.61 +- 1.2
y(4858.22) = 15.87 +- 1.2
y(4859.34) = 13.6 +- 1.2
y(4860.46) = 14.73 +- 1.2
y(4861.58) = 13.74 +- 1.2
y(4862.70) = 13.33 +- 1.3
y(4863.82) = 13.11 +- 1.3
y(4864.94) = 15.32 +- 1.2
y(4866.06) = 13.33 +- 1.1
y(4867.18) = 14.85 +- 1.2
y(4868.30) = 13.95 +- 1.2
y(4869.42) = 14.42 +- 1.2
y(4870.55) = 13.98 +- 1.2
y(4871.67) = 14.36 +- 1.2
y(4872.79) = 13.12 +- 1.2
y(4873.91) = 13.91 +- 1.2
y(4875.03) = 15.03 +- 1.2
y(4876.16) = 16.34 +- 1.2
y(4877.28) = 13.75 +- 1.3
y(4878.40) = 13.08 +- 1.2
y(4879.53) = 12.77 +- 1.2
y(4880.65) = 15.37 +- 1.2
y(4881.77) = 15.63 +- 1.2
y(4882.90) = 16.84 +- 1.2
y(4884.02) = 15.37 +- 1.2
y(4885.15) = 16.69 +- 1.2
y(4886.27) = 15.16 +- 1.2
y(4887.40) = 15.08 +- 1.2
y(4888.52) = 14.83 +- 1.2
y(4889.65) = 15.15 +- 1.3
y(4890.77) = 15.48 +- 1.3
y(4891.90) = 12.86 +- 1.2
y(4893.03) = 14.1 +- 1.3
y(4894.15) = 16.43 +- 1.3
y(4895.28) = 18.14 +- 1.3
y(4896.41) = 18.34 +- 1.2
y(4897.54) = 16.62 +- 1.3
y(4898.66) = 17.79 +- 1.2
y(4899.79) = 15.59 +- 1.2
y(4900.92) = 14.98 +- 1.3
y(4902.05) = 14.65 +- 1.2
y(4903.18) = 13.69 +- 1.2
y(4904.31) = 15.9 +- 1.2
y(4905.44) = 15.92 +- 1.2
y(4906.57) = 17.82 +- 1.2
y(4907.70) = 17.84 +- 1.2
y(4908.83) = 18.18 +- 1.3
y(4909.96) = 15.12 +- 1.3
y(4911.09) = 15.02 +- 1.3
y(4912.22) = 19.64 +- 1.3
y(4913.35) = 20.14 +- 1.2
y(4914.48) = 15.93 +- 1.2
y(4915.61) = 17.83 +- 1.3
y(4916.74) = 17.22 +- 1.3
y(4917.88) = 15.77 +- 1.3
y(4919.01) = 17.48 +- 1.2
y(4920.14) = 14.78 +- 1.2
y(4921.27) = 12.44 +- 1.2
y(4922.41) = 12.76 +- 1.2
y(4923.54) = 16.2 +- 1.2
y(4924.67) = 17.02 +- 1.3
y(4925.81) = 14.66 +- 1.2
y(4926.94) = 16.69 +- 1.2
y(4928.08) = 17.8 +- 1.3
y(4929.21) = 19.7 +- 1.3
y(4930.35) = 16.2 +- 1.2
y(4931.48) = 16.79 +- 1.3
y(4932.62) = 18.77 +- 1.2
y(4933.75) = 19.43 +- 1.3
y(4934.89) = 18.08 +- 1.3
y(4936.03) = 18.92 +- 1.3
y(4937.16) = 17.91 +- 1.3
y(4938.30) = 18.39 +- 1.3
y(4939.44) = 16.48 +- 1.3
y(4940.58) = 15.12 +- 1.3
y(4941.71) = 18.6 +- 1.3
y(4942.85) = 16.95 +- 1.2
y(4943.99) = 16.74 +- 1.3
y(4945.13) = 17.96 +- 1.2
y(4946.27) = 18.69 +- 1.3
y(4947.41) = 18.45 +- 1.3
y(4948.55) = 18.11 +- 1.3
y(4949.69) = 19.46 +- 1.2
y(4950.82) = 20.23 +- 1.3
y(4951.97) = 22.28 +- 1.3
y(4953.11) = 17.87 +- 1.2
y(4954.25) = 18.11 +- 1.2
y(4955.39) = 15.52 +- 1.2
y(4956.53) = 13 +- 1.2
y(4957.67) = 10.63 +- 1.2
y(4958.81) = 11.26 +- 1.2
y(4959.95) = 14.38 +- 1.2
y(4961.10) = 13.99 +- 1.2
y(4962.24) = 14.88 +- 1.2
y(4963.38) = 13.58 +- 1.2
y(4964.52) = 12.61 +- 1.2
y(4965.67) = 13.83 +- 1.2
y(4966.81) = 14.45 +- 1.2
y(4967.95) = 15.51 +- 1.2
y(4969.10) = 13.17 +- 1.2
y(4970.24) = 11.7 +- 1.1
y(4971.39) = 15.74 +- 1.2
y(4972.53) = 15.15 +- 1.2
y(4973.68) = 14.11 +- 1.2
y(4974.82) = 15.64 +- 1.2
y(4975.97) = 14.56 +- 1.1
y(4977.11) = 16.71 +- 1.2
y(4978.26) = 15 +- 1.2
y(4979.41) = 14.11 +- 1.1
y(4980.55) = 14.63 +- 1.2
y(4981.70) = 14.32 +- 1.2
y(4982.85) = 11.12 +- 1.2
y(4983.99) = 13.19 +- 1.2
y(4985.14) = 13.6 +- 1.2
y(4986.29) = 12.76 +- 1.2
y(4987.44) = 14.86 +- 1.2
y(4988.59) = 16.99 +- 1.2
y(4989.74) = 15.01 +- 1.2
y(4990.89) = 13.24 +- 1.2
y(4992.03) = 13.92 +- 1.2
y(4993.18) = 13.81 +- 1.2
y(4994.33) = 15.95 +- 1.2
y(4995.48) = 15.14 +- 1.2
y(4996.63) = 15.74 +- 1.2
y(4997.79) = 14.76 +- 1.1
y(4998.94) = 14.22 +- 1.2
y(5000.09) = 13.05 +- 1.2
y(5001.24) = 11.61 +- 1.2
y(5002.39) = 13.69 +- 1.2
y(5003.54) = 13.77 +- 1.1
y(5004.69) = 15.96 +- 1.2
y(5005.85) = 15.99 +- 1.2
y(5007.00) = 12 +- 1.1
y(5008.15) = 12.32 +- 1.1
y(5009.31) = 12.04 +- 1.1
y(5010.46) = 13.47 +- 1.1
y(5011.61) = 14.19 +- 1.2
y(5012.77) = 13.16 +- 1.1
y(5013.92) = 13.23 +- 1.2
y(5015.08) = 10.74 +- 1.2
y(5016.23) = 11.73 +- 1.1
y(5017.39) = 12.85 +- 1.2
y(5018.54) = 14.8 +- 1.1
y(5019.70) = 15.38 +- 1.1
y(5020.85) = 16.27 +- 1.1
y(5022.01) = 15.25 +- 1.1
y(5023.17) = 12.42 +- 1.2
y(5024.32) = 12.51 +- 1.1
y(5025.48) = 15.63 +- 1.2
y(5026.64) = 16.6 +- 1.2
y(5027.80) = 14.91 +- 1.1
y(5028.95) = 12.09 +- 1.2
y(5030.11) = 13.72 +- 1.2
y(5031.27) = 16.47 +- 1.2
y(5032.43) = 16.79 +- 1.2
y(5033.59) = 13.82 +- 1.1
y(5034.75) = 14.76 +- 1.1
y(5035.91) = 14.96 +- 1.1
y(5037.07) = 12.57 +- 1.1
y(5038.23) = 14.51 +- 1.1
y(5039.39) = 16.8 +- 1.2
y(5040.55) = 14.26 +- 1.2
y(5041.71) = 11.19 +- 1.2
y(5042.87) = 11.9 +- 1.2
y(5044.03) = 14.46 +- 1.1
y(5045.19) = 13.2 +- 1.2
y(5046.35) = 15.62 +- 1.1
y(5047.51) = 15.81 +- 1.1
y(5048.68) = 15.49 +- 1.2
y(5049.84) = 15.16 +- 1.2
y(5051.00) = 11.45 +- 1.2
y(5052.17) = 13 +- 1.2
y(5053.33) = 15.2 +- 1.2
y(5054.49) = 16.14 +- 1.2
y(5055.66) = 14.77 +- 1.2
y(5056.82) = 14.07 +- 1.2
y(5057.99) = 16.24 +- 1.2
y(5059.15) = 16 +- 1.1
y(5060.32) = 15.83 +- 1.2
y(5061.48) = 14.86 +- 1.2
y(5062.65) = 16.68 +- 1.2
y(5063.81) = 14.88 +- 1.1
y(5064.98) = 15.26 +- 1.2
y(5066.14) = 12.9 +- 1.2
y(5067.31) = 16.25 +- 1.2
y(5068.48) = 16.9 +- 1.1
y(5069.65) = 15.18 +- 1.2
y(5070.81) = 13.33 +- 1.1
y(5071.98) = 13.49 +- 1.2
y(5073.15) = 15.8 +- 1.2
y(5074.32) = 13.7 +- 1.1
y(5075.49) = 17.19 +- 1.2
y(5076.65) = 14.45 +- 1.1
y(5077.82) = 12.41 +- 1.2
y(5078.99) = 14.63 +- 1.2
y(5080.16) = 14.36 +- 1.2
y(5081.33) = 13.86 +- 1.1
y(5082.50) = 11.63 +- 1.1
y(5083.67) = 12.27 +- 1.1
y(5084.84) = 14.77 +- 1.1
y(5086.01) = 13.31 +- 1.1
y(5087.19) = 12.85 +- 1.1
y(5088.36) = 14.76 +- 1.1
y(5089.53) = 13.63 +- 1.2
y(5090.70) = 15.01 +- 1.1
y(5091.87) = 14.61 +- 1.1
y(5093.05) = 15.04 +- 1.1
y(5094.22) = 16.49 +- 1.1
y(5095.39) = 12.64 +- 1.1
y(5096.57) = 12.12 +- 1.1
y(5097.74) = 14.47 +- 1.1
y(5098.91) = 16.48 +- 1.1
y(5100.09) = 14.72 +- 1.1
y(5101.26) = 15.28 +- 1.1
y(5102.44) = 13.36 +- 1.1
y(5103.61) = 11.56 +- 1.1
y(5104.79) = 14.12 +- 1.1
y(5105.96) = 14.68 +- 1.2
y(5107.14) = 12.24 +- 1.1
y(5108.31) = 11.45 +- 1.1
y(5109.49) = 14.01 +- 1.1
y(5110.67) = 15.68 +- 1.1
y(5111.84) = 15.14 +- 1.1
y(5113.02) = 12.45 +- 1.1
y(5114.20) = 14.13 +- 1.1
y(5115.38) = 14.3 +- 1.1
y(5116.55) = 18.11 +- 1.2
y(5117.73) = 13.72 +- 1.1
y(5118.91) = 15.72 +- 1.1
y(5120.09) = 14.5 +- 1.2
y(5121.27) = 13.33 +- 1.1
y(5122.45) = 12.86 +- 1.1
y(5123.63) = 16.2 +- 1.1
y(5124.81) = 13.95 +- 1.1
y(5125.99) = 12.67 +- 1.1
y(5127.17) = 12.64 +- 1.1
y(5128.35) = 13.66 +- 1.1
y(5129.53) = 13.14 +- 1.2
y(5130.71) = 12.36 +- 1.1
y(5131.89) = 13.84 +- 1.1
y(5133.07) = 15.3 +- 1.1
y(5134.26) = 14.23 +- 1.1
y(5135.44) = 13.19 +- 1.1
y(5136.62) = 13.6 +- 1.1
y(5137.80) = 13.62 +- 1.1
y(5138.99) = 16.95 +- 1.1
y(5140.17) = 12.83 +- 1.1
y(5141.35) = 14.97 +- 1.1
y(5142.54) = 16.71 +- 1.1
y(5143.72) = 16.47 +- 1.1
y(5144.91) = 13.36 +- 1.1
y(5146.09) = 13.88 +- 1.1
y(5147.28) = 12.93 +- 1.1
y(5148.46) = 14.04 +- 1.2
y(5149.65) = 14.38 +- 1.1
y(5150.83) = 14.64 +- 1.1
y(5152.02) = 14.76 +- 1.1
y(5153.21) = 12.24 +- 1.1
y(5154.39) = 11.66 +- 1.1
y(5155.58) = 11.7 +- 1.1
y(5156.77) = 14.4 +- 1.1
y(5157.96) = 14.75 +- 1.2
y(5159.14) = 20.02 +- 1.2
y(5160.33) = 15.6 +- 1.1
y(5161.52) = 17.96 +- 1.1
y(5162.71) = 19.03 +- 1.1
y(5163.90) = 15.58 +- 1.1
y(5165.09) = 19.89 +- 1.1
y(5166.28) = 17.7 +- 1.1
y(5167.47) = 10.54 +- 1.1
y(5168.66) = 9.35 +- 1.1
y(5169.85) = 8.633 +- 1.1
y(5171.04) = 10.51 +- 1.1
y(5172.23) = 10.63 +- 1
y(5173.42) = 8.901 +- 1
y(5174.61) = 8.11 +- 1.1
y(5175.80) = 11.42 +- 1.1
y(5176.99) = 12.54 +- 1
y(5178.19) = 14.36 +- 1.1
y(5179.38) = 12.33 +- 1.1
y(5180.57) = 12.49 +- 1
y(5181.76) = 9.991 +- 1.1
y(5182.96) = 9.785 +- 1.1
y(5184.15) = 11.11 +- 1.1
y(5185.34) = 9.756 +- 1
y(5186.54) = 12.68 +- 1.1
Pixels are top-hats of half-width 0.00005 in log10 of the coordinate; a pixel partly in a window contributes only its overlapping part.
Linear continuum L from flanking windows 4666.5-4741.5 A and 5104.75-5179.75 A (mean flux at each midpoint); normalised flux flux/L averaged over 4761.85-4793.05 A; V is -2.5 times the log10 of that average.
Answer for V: 0.24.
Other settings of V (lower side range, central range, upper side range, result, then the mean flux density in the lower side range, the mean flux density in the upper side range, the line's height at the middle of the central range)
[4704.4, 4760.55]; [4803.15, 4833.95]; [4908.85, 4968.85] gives 0.16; 15.5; 16.5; 15.9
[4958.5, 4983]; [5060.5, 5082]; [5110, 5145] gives -0.04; 14.2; 14.3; 14.3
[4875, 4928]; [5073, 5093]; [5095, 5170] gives 0.04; 15.9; 14.3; 14.6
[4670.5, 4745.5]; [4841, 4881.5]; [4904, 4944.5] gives 0.17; 15.5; 17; 16.5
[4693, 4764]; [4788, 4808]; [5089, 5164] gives 0.09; 15.5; 14.4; 15.3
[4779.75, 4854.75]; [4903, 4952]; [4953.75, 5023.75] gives -0.23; 13.8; 14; 13.9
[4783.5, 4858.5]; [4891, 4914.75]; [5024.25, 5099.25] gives -0.16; 13.9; 14.5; 14.1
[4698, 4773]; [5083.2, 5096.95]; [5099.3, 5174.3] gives 0.01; 15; 14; 14.1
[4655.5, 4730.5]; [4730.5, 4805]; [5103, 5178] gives 0.11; 15.7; 13.9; 15.4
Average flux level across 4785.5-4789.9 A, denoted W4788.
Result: 12.8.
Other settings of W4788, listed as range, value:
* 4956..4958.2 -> 11.8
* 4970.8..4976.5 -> 15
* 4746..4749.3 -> 15.5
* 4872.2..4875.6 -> 14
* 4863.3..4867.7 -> 14.2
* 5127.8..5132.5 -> 13.3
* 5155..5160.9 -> 15.3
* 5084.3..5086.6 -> 14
